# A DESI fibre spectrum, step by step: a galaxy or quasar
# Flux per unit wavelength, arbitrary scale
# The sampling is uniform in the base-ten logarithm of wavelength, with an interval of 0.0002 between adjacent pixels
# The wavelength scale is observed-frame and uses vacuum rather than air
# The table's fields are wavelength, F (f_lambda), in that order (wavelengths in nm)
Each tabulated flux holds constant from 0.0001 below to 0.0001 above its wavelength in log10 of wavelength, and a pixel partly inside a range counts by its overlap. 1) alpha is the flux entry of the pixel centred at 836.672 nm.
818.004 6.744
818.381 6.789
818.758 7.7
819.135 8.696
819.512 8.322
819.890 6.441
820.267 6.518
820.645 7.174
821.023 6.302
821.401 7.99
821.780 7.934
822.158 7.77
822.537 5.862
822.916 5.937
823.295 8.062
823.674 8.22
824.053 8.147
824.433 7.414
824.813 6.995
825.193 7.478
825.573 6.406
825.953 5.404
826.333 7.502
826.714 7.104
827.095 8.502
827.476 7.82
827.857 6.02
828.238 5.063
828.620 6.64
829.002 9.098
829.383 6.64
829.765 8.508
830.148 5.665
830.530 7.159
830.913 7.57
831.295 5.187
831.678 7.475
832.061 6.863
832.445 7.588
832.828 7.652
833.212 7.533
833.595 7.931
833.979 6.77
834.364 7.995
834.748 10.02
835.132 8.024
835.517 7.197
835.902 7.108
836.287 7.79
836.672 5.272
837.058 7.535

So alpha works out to 5.272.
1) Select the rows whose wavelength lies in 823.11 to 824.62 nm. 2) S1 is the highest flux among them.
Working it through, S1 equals 8.22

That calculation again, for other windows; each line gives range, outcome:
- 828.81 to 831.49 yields 9.098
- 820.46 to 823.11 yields 7.99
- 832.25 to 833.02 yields 7.652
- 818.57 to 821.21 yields 8.696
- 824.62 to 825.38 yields 7.478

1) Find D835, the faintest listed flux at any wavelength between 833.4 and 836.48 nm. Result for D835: 6.77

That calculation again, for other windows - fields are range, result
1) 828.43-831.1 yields 5.665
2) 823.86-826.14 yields 5.404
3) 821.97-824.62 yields 5.862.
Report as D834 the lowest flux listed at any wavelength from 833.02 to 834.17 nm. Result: 6.77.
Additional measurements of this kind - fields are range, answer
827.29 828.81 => 5.063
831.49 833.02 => 6.863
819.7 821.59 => 6.302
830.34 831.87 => 5.187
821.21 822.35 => 7.77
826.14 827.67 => 7.104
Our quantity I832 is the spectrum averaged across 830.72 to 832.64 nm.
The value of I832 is 6.94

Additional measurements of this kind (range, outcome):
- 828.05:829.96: 7.19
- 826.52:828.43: 6.9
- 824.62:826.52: 6.76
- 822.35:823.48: 6.62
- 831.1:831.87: 6.34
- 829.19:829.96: 7.57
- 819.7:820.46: 6.48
